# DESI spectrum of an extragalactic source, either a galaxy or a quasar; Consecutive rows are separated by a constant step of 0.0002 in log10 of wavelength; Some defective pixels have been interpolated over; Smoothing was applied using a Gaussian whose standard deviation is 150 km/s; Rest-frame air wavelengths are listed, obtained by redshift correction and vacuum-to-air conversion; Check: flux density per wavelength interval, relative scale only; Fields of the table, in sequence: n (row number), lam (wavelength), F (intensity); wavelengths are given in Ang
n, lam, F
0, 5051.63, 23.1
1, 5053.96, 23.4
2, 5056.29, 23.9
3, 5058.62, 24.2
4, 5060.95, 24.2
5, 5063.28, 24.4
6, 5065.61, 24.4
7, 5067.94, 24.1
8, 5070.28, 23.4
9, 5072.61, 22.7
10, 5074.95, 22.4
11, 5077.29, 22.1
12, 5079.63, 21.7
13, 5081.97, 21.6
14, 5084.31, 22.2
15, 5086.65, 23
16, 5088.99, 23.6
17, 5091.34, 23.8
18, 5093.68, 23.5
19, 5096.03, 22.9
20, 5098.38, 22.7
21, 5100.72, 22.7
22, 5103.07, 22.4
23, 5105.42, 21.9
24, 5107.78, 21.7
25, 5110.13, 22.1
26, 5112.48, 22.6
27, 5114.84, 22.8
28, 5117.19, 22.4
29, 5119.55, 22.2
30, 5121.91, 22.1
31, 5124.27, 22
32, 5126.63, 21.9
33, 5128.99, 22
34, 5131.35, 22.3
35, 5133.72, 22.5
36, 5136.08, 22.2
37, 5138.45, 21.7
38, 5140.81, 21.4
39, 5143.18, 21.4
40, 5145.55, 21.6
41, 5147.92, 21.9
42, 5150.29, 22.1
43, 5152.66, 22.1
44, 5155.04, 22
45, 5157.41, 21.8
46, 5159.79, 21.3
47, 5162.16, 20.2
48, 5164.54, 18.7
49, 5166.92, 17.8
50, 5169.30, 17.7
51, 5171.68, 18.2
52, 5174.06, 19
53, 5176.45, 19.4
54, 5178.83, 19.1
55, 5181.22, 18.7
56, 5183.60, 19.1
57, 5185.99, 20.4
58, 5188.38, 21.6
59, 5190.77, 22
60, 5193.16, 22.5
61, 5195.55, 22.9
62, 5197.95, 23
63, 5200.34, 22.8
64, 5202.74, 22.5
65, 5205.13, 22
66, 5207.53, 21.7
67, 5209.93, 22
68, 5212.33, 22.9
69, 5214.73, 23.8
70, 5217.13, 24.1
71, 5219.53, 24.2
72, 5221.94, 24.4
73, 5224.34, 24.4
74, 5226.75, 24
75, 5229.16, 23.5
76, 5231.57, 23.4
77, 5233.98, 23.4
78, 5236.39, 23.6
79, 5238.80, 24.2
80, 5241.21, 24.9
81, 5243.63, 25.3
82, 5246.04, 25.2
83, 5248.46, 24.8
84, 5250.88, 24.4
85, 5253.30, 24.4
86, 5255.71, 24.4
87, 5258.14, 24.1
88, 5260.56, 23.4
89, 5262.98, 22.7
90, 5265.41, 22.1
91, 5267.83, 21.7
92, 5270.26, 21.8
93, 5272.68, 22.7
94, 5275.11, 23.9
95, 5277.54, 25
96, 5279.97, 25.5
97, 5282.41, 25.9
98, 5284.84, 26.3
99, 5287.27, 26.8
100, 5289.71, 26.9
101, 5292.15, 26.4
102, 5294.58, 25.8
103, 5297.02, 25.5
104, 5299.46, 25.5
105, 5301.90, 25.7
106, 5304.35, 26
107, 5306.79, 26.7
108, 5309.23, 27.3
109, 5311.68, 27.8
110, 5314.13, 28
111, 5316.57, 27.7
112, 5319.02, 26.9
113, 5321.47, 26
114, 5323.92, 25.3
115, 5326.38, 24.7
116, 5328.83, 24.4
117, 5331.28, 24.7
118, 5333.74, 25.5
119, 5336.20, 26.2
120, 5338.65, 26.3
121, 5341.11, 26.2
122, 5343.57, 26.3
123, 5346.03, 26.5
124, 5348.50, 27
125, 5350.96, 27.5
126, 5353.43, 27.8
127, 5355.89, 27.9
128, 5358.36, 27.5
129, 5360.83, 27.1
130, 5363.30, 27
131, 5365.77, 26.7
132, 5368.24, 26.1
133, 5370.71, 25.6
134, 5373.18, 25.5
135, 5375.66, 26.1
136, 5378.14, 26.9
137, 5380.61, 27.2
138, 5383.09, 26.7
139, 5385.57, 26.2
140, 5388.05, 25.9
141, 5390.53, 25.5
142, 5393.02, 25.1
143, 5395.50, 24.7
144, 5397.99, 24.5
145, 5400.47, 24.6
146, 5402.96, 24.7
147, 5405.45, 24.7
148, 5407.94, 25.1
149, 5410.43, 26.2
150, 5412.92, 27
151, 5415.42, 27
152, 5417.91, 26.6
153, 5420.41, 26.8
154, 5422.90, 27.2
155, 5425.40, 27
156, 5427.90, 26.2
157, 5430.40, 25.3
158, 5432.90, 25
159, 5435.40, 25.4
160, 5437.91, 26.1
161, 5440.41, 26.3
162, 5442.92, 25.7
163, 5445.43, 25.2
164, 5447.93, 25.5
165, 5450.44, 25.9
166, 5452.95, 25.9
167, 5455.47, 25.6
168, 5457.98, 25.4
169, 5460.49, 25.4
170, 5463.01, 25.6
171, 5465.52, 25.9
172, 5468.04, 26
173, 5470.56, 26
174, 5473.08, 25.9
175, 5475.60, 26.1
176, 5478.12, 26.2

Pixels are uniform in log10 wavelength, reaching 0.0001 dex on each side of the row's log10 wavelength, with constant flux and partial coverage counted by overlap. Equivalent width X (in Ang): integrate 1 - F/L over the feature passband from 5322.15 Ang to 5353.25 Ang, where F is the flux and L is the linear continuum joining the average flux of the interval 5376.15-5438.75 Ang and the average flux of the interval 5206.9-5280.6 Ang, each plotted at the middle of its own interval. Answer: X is -1.2 Ang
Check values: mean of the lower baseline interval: 23.7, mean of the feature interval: 25.9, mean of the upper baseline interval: 25.9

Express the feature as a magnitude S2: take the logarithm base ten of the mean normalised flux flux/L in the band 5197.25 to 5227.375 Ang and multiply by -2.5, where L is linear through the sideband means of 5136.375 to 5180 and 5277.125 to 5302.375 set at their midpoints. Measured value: -0.02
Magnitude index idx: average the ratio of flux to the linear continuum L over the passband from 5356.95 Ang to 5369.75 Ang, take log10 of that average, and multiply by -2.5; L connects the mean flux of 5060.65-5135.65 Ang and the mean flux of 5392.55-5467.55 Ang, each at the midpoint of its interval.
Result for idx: -0.07 mag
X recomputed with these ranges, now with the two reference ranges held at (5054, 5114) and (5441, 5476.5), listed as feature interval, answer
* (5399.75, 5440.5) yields -0.8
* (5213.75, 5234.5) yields 0.1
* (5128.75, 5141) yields 0.7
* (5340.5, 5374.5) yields -2.4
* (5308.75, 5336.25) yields -1.6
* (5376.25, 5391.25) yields -0.7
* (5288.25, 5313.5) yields -1.9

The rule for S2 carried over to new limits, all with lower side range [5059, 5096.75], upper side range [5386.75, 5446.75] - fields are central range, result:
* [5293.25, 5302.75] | -0.04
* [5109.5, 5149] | 0.07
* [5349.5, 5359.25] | -0.10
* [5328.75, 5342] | -0.02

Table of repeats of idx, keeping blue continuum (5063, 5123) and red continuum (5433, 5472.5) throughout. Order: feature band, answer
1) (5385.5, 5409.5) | 0.01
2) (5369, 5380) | -0.04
